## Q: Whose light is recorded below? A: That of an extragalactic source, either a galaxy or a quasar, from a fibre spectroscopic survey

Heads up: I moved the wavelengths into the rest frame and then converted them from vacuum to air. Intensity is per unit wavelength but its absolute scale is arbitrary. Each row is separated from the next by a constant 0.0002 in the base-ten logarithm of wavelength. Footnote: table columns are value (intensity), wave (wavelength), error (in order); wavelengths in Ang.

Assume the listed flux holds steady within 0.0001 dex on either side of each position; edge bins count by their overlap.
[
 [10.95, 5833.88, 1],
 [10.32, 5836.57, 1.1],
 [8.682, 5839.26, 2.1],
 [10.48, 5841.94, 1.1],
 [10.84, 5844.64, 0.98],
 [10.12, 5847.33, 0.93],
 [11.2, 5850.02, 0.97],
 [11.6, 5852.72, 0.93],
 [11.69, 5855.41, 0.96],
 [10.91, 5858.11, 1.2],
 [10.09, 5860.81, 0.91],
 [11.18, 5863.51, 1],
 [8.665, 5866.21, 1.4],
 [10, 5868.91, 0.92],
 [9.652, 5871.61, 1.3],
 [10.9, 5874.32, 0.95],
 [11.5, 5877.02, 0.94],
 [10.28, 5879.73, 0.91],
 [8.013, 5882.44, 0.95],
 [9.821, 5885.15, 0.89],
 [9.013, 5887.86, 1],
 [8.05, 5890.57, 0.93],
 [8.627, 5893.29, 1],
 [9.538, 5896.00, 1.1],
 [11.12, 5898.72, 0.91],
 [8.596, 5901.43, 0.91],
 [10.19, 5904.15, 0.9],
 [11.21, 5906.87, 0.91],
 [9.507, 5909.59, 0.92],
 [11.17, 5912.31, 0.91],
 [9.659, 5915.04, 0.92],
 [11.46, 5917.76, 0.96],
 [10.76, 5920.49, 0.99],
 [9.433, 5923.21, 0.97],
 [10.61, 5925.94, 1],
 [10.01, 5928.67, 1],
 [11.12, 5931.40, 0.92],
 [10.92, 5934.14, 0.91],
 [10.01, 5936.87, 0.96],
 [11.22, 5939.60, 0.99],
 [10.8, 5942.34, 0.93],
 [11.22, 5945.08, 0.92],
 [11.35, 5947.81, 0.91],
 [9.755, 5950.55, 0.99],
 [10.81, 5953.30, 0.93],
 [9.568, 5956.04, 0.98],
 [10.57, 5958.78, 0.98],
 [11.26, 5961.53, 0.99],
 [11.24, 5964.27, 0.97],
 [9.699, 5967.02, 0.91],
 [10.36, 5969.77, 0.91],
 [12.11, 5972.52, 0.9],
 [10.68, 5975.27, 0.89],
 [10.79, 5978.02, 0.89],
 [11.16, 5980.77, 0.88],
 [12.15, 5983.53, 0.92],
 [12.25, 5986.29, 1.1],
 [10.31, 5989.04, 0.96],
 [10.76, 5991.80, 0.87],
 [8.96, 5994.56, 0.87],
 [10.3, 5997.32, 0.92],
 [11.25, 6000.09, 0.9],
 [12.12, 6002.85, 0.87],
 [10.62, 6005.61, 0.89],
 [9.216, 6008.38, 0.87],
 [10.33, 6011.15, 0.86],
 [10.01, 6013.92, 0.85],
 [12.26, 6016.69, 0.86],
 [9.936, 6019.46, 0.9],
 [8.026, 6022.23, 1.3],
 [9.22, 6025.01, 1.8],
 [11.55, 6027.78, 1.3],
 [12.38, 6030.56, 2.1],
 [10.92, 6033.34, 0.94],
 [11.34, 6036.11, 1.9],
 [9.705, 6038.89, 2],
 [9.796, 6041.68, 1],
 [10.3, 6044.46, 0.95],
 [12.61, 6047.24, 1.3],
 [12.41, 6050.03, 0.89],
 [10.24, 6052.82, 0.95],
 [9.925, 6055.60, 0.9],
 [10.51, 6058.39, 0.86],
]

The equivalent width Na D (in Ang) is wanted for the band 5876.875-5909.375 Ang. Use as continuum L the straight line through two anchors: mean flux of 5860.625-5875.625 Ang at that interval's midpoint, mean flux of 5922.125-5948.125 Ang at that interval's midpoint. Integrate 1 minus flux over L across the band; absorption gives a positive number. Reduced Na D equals 2.23 Ang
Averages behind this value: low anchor 10.1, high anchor 10.7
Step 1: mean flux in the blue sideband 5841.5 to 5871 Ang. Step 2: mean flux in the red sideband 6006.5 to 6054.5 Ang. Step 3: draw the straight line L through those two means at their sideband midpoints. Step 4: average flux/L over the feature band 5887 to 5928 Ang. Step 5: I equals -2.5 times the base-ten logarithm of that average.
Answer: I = 0.07 mag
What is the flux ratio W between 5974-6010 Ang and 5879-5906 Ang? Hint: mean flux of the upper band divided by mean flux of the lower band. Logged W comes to 1.16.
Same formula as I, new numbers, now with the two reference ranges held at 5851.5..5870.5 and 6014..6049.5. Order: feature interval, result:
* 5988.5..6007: 0.004 mag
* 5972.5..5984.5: -0.061 mag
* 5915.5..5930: 0.021 mag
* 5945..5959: 0.016 mag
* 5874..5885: 0.055 mag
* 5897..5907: 0.049 mag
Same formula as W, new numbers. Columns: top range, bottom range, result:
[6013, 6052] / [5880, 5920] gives 1.10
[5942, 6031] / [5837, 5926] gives 1.05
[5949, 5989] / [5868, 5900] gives 1.12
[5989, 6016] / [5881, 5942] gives 1.04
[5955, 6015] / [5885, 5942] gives 1.06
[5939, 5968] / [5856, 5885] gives 1.05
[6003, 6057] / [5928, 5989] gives 0.98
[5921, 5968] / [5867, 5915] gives 1.08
